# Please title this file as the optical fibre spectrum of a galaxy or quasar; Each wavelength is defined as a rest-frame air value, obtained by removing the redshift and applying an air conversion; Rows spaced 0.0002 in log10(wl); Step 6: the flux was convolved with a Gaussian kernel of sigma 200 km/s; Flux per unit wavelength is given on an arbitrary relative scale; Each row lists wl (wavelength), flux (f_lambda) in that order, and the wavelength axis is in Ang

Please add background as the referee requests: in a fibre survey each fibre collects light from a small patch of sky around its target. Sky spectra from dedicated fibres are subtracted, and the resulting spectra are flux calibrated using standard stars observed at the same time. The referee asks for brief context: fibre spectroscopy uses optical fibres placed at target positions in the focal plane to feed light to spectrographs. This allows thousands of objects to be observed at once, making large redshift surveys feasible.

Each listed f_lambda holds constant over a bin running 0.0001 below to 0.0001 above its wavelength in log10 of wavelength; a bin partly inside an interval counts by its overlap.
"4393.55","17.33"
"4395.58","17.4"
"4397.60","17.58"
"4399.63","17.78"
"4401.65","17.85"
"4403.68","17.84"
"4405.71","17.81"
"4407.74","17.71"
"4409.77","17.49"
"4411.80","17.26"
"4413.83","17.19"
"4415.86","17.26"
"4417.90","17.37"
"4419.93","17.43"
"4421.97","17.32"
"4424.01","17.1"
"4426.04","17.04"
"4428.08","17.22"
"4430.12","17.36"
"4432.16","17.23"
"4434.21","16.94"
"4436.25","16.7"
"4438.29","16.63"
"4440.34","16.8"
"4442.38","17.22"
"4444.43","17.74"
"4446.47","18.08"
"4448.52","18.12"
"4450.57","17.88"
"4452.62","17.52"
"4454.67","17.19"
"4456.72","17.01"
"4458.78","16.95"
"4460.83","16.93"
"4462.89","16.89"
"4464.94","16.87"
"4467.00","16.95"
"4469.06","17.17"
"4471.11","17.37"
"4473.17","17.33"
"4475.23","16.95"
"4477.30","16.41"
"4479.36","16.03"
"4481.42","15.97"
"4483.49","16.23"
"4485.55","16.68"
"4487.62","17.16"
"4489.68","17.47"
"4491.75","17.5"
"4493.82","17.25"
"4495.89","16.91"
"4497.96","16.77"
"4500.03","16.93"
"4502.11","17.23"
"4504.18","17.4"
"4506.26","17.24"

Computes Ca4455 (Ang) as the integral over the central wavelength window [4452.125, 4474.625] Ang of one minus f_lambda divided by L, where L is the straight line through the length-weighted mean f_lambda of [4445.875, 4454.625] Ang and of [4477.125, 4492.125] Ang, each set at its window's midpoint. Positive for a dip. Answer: 0.4 Ang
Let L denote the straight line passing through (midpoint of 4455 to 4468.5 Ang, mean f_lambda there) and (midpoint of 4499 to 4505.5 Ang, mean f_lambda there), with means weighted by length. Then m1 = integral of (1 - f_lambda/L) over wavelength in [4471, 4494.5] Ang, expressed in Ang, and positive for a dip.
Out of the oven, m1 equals 0.3 Ang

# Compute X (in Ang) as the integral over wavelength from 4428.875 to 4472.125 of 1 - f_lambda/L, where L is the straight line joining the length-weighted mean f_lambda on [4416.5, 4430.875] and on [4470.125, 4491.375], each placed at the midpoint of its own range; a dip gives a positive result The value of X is -0.5 Ang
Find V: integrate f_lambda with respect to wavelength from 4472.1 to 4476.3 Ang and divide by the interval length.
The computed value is 17.1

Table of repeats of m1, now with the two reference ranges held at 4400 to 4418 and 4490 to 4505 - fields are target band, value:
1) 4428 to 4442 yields 0.4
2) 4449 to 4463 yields 0.1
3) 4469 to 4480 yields 0.2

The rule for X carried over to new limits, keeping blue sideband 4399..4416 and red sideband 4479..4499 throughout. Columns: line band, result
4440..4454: -0.3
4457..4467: 0.1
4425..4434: 0.1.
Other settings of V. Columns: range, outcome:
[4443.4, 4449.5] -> 18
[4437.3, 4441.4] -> 16.7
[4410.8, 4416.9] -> 17.2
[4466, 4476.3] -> 17.1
